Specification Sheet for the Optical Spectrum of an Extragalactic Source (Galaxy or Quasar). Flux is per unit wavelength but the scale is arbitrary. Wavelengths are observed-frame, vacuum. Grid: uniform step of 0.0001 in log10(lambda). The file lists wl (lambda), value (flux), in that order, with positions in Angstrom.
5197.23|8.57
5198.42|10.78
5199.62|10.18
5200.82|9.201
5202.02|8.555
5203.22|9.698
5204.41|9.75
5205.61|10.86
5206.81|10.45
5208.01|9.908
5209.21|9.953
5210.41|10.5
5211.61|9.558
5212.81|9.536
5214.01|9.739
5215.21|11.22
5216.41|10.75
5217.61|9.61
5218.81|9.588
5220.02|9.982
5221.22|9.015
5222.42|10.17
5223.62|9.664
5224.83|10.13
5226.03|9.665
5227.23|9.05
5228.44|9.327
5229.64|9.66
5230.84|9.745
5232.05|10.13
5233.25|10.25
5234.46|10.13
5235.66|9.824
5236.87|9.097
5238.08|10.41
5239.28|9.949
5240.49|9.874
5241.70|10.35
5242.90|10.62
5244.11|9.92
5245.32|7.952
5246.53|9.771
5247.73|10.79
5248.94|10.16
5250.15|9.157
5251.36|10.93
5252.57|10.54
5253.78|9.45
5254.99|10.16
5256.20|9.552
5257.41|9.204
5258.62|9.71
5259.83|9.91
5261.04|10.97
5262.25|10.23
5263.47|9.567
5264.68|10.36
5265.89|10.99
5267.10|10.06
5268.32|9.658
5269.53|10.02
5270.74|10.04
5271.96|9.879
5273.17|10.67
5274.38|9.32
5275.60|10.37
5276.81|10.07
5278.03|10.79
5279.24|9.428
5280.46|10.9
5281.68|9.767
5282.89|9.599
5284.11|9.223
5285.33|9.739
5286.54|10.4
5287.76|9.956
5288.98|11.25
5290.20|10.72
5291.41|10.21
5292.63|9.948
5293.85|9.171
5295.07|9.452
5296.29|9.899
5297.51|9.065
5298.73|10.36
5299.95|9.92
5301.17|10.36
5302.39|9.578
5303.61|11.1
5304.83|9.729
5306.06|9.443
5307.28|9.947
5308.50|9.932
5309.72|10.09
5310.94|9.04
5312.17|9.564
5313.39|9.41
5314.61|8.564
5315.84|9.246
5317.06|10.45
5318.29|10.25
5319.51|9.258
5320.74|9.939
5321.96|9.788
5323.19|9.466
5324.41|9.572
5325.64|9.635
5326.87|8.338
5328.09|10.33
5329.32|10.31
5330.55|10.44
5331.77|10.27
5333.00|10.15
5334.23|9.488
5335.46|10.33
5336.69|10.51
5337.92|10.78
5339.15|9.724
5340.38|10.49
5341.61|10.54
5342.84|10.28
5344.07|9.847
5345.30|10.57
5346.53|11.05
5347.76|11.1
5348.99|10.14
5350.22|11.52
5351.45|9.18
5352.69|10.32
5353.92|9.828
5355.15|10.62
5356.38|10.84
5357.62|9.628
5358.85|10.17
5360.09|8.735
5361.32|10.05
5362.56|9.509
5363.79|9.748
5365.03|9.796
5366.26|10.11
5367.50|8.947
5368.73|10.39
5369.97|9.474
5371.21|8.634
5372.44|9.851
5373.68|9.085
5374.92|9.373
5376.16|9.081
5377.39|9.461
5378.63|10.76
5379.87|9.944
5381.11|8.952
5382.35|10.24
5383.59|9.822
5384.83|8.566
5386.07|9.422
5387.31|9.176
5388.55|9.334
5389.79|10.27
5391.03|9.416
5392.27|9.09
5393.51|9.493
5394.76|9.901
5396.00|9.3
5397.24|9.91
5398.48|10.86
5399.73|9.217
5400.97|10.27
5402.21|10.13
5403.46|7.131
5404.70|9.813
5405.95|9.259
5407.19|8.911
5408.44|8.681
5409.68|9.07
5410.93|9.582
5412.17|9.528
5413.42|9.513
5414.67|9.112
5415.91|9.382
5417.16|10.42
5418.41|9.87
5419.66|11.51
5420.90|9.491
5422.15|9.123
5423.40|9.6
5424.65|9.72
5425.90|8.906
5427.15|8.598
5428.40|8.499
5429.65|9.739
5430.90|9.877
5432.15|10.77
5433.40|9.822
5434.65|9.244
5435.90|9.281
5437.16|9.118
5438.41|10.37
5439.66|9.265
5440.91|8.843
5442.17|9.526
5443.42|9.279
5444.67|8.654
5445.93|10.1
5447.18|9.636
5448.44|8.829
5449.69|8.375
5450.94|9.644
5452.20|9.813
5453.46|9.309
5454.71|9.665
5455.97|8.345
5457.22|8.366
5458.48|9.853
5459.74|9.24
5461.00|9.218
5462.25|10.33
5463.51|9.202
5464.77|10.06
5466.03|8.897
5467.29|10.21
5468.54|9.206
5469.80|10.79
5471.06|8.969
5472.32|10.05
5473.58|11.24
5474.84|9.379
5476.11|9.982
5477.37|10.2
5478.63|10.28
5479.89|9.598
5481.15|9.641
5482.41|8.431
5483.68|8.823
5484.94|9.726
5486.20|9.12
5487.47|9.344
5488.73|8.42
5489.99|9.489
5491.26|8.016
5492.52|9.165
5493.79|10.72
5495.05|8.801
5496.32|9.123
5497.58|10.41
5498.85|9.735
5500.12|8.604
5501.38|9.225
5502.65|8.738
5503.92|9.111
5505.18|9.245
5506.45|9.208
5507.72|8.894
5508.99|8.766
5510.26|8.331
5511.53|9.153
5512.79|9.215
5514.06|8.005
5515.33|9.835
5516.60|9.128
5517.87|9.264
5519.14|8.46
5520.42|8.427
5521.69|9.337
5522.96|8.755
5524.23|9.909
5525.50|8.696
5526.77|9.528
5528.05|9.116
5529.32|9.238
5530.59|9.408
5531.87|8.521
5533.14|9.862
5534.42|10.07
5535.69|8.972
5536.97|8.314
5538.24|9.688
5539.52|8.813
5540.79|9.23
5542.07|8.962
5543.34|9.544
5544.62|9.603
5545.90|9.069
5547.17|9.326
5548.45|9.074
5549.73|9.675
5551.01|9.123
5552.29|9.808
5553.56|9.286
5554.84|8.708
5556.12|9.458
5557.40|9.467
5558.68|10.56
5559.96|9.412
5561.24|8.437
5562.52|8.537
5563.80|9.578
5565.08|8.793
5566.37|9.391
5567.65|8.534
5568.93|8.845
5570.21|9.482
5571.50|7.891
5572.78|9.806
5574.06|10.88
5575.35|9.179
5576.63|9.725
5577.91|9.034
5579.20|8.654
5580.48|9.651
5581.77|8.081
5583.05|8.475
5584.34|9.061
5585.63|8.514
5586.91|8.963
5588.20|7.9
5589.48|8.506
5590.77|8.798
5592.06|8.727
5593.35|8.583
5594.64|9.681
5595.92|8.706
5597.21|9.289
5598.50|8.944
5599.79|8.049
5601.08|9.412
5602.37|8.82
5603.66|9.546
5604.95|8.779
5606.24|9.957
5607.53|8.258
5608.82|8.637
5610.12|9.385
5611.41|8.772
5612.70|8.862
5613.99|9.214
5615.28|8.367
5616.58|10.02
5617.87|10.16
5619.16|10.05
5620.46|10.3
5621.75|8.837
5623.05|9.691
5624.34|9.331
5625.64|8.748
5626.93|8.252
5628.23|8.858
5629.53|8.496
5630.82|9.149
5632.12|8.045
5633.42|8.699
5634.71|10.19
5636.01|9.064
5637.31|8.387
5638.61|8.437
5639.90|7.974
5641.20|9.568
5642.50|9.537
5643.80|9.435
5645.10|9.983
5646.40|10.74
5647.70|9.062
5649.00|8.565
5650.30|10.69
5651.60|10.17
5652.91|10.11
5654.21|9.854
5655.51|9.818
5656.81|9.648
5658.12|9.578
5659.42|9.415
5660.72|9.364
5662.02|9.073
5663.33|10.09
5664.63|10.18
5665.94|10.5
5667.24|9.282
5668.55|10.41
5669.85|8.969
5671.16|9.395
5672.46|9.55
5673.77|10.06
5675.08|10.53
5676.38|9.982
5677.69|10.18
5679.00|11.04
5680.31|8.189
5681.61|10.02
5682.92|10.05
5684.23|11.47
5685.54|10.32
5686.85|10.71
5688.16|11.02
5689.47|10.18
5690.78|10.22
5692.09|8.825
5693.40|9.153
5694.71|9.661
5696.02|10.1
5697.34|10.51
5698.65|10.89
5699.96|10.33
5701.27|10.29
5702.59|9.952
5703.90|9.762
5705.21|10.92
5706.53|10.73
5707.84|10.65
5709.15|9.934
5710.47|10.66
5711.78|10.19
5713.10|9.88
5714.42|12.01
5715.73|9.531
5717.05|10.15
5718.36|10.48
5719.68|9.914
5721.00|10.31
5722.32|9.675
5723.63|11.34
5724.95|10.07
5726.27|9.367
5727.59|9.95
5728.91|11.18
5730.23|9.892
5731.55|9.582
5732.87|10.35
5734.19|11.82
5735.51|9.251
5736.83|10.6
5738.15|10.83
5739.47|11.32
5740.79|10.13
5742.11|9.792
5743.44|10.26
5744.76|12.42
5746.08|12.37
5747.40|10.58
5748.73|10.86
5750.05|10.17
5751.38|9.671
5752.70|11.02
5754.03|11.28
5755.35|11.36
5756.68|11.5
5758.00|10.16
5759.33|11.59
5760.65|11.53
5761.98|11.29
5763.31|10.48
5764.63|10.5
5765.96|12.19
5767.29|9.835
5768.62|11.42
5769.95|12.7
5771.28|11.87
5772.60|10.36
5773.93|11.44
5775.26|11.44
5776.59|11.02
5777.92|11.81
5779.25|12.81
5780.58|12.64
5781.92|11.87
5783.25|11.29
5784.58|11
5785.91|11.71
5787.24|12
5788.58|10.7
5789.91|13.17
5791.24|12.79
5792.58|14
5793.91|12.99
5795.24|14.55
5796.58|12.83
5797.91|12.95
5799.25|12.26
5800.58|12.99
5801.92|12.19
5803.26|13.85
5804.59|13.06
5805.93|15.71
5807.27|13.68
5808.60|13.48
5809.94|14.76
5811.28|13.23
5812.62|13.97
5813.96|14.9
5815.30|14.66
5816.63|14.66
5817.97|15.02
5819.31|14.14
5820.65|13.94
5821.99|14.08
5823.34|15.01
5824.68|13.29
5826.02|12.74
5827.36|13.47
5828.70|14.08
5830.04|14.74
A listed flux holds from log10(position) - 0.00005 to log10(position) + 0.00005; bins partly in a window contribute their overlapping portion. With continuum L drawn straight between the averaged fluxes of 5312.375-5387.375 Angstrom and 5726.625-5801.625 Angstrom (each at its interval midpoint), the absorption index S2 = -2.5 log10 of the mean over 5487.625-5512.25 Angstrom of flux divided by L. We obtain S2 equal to 0.14 mag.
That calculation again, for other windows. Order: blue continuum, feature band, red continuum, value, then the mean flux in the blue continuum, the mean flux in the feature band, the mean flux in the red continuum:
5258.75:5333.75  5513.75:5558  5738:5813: 0.19 mag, 9.93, 9.2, 11.9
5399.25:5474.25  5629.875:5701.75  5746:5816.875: 0.16 mag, 9.48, 9.75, 12.2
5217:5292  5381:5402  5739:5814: 0.09 mag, 9.96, 9.63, 12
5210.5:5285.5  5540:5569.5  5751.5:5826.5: 0.23 mag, 9.94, 9.24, 12.5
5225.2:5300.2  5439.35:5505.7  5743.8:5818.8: 0.16 mag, 9.96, 9.4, 12.3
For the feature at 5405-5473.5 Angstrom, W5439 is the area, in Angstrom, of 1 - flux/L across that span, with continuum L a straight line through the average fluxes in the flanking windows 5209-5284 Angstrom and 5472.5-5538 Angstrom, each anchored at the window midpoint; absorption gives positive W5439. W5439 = -0.4 Angstrom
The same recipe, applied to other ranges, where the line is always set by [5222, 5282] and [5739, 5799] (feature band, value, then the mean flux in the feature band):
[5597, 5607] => 1.78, 9.08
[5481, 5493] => 1.91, 8.99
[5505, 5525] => 3.32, 8.99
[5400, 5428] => 2.78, 9.43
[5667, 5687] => 2.25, 10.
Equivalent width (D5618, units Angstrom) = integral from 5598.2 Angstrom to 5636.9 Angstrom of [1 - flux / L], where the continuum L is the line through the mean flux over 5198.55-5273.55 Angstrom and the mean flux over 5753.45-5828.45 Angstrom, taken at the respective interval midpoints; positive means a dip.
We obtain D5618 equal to 8.8 Angstrom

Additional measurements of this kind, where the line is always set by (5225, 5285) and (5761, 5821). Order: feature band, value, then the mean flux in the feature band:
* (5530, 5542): 2.3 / 9.19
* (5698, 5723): 3.9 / 10.3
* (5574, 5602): 6.6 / 8.9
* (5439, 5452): 2.0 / 9.24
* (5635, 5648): 2.9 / 9.25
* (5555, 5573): 3.7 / 9.13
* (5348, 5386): 2.7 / 9.77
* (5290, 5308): 0.5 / 9.91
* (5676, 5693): 2.8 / 10.2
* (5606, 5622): 3.4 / 9.29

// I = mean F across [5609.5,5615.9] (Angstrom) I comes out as 8.93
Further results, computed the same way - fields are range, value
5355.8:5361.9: 9.87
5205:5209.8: 10.3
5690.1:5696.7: 9.59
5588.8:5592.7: 8.67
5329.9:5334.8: 10.1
